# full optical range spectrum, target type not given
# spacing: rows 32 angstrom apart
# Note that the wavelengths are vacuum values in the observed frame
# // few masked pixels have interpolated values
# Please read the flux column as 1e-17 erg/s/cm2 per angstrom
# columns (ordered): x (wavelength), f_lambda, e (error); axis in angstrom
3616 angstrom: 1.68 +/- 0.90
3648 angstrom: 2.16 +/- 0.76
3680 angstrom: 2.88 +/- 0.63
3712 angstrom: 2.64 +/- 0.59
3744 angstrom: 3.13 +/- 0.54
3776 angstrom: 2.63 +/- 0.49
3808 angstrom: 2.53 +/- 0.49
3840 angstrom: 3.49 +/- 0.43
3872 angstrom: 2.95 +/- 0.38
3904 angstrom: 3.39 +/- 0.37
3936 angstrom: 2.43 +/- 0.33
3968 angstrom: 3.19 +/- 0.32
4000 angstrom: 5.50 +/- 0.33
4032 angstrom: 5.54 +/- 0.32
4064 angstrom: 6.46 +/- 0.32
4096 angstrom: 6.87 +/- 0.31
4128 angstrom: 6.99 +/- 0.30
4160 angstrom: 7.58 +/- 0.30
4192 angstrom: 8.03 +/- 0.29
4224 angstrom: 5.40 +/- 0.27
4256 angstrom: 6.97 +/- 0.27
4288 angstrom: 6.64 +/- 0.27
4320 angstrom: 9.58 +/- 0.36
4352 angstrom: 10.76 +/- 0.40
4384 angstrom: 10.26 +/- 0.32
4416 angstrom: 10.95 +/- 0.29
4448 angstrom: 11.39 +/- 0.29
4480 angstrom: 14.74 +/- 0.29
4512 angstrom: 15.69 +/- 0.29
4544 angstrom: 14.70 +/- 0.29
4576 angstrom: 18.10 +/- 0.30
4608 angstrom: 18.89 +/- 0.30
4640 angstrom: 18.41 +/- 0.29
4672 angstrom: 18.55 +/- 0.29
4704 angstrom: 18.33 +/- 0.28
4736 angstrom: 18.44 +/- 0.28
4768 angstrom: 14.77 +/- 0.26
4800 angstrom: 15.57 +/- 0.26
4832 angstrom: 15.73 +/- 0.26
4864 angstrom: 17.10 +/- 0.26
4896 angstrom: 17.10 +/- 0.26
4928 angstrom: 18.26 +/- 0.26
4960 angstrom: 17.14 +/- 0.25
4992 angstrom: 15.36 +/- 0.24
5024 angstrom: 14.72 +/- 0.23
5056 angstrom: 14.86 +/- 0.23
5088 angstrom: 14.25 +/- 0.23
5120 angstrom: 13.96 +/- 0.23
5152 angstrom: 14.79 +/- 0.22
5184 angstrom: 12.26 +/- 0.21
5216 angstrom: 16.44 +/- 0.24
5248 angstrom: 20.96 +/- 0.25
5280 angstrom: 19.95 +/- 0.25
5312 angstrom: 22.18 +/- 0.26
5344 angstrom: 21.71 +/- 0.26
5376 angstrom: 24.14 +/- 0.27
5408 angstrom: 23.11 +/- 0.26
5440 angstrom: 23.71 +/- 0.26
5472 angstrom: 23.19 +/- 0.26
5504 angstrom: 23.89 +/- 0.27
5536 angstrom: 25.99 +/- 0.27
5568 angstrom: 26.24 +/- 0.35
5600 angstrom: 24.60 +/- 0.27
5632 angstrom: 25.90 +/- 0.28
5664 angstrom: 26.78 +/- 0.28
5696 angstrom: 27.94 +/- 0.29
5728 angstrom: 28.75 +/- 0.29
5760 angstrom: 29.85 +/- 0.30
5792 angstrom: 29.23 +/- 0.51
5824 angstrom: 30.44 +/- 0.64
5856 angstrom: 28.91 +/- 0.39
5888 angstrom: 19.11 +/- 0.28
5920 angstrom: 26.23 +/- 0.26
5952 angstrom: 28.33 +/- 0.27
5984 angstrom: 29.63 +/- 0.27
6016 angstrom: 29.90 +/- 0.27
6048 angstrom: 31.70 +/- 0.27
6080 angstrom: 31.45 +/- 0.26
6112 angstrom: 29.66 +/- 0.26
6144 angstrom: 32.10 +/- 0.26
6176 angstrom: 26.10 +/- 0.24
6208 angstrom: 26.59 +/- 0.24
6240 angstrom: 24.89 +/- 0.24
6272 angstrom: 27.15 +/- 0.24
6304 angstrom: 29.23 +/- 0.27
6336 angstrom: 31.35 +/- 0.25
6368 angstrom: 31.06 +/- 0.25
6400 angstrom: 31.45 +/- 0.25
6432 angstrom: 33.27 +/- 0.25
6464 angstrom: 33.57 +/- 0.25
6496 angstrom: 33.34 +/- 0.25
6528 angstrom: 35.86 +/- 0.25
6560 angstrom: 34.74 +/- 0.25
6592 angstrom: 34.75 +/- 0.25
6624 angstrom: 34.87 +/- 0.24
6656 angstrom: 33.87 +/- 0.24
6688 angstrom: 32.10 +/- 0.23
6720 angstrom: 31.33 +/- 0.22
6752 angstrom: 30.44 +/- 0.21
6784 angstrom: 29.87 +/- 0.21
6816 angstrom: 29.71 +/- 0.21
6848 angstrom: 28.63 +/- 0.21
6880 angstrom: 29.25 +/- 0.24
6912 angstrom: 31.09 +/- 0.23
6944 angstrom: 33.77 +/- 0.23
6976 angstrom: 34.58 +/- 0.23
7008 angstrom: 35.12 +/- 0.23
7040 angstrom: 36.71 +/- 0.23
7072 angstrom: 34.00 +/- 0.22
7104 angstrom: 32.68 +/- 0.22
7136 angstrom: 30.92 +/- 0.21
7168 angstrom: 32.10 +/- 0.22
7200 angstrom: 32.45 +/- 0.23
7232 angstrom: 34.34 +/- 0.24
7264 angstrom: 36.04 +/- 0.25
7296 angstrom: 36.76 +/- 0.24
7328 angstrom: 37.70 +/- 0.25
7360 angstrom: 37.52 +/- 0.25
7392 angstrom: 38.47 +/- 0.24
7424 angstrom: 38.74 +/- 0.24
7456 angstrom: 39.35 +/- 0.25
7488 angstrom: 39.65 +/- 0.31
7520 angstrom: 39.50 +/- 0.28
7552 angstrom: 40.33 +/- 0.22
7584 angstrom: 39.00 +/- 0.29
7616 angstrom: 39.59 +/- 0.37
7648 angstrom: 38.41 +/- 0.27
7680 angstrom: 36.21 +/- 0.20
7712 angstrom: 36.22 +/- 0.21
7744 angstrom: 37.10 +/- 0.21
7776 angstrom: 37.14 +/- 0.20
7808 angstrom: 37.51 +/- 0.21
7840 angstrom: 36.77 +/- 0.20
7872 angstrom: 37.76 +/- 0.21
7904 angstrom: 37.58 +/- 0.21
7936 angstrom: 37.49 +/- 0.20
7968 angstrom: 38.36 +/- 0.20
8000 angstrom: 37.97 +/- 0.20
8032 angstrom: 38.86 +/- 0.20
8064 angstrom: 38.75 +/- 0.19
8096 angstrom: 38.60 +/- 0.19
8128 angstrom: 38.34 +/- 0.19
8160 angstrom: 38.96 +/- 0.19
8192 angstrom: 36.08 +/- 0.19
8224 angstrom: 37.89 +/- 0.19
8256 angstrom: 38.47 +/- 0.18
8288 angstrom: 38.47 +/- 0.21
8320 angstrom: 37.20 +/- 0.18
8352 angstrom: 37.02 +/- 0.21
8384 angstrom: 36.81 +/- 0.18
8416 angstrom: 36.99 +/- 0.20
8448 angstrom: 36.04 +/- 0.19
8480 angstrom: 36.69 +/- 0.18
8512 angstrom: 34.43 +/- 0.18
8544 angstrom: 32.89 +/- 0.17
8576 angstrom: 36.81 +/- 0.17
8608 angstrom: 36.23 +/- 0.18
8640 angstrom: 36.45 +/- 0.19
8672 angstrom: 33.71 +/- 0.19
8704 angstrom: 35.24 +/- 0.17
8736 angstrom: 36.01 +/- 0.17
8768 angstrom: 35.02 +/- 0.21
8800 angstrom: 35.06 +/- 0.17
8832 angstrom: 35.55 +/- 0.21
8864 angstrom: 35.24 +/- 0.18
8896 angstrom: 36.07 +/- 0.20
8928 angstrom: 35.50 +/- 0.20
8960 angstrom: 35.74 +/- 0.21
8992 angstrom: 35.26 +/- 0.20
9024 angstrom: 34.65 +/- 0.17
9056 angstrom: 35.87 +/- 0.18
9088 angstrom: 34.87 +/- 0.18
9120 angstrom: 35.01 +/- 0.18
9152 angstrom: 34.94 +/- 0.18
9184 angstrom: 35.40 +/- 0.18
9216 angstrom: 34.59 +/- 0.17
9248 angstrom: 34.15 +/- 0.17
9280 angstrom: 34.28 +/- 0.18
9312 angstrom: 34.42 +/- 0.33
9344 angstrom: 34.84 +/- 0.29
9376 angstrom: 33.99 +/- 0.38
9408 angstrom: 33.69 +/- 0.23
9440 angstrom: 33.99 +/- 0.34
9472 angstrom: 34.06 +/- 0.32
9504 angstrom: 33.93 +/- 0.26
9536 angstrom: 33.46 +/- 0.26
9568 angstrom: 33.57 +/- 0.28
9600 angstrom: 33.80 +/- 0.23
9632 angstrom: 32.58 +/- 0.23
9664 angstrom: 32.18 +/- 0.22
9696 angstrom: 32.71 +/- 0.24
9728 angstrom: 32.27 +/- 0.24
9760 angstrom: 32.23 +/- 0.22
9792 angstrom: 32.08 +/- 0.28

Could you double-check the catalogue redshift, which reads 0.00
